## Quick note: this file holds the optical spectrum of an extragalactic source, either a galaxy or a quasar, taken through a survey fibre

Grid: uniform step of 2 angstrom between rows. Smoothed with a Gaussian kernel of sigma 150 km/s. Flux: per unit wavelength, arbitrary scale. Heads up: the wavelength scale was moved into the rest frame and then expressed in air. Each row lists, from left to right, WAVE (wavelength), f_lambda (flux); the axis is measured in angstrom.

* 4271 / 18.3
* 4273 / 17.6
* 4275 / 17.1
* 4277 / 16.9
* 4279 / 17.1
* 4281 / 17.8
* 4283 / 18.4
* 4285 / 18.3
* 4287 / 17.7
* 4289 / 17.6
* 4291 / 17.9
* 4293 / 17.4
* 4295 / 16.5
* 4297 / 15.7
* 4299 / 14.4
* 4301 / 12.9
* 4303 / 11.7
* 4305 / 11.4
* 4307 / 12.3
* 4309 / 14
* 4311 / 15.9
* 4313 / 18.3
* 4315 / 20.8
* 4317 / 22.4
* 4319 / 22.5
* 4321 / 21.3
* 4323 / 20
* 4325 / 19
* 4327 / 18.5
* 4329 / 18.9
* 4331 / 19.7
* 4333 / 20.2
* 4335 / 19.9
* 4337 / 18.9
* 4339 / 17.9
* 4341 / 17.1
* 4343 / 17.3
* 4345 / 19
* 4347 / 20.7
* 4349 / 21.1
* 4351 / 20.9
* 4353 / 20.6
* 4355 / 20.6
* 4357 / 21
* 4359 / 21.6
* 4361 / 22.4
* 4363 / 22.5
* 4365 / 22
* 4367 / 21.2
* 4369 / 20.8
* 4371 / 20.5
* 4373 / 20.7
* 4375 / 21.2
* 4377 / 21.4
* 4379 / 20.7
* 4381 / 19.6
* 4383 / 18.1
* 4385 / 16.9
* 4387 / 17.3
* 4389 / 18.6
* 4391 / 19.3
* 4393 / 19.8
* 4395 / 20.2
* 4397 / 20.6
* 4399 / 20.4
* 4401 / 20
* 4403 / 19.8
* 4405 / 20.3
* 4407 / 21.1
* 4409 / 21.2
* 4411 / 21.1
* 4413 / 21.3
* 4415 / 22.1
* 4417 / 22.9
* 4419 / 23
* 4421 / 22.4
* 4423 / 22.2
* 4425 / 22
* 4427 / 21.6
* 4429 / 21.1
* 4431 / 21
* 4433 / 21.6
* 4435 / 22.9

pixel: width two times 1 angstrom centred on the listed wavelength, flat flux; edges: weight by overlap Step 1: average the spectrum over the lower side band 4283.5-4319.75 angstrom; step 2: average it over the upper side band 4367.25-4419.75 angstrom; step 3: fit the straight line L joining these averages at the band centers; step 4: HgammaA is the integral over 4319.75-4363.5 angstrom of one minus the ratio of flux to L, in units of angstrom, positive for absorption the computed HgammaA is -4.2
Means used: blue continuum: 16.5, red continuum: 20.3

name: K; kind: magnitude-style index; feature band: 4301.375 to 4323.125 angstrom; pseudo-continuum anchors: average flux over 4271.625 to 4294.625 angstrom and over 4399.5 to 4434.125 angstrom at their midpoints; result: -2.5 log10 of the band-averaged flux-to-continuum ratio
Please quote 0.08 mag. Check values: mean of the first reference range 17.6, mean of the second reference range 21.4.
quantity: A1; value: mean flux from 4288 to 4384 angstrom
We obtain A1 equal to 18.9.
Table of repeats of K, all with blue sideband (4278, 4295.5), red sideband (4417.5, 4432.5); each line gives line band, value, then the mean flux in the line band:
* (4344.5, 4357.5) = -0.05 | 20.6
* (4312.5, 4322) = -0.14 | 21.2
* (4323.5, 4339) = -0.01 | 19.2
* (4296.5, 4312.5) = 0.32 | 13.6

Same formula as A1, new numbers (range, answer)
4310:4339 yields 19.7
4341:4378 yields 20.8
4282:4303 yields 16.4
